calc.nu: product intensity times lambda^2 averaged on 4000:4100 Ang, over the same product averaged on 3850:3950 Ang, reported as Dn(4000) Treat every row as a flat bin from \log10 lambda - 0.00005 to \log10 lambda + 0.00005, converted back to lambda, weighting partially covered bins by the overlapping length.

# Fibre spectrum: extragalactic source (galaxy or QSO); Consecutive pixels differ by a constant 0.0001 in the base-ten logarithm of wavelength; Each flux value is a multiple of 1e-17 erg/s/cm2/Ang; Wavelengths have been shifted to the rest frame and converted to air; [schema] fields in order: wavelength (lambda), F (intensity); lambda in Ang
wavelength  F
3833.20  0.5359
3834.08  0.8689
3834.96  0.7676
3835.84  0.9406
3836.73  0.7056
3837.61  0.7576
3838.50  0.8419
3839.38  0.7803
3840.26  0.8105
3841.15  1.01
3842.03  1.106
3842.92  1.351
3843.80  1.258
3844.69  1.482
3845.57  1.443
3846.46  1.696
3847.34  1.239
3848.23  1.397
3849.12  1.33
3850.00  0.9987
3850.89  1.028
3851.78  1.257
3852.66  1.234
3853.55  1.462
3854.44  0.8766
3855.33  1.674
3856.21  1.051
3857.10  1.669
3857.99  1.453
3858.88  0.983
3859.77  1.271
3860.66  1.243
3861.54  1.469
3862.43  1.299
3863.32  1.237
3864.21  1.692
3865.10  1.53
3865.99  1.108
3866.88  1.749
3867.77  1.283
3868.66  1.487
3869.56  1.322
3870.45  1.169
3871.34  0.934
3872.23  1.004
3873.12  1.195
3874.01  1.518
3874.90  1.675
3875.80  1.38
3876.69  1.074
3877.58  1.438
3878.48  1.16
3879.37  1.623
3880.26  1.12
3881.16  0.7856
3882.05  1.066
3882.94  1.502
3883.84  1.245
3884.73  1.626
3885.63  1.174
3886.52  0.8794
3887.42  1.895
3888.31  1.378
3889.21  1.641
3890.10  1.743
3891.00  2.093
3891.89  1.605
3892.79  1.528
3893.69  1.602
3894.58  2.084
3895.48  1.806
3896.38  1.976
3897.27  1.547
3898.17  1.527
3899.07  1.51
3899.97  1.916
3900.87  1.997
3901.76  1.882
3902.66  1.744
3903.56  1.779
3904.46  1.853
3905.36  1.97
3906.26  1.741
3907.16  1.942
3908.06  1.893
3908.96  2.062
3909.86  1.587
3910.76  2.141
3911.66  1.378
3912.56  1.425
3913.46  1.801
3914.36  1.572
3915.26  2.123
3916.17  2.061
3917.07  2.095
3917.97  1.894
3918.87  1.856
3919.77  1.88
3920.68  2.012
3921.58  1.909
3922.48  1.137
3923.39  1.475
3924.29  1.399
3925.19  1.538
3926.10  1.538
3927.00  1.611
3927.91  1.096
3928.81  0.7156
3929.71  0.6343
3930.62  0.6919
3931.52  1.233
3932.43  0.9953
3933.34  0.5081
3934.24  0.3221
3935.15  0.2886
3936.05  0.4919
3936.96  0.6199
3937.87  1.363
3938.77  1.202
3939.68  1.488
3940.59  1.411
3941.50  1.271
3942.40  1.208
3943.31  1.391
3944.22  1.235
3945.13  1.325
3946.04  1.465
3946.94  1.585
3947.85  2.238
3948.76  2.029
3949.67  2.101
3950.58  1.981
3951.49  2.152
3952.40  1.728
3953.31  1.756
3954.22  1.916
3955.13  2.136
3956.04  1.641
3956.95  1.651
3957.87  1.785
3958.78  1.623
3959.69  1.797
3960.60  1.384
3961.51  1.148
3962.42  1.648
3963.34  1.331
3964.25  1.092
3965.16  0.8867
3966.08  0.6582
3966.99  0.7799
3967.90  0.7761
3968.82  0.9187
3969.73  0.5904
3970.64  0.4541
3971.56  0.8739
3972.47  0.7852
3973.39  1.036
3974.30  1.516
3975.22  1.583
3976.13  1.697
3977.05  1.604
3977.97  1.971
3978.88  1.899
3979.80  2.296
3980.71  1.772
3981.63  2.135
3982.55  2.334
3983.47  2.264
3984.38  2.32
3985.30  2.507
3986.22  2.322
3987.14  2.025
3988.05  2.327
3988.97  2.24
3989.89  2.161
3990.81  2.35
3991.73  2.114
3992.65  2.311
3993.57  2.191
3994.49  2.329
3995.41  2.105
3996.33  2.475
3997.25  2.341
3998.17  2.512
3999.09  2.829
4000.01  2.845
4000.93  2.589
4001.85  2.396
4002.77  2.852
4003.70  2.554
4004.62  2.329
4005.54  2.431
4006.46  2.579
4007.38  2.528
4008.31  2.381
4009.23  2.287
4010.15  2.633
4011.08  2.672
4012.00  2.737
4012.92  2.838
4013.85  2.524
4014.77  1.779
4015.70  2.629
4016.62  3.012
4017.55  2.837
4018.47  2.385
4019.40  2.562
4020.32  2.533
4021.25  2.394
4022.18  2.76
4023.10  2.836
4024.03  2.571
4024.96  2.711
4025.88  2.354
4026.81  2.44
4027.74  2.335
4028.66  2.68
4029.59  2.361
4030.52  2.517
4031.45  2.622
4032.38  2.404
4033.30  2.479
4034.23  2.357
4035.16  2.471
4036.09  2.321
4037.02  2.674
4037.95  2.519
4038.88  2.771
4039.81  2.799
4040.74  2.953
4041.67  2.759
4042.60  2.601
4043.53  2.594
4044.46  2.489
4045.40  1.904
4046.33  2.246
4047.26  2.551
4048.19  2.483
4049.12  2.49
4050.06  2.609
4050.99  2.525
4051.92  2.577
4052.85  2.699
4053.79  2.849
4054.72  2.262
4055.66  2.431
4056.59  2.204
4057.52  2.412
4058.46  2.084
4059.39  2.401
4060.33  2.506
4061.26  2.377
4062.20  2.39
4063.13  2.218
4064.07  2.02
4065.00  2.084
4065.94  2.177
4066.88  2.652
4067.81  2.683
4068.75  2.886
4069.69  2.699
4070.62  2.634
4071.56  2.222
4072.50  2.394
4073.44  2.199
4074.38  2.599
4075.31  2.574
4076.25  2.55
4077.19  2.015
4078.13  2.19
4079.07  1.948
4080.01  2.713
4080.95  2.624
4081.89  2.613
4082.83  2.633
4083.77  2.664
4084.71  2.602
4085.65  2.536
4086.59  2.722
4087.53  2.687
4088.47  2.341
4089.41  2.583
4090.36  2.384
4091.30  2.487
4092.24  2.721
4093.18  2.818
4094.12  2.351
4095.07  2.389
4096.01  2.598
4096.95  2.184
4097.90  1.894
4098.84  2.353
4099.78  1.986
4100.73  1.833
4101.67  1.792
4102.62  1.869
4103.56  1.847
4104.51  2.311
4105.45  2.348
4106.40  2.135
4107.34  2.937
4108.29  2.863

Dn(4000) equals 1.9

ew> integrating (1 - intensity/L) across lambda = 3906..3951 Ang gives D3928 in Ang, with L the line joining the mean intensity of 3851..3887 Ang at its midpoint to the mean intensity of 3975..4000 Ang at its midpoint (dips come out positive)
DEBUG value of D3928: 7.2 Ang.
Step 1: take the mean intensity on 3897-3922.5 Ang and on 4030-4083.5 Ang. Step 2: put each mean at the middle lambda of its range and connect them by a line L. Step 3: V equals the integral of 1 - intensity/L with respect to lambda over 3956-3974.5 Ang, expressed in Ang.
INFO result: 8.2 Ang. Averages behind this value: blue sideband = 1.81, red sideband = 2.47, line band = 1.14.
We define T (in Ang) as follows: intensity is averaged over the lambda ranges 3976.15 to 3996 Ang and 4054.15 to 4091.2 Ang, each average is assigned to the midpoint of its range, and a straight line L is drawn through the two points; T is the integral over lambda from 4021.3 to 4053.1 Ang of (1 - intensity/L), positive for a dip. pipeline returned -3.0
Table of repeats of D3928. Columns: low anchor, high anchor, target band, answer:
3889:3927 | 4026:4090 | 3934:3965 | 7.9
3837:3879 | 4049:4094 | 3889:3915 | -4.5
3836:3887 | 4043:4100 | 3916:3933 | 1.6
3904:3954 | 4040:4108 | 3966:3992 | 2.2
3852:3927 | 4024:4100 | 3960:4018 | 2.6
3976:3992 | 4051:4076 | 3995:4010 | -2.0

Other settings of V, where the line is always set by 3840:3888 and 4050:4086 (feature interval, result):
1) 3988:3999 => -1.51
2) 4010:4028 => -3.40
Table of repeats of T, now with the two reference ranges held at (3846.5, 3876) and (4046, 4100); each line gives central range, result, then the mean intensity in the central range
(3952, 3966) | 2.21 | 1.54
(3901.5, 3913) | -1.76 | 1.8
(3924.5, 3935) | 4.36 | 0.978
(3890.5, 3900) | -1.54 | 1.74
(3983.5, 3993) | -1.31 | 2.27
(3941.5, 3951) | 0.72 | 1.64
